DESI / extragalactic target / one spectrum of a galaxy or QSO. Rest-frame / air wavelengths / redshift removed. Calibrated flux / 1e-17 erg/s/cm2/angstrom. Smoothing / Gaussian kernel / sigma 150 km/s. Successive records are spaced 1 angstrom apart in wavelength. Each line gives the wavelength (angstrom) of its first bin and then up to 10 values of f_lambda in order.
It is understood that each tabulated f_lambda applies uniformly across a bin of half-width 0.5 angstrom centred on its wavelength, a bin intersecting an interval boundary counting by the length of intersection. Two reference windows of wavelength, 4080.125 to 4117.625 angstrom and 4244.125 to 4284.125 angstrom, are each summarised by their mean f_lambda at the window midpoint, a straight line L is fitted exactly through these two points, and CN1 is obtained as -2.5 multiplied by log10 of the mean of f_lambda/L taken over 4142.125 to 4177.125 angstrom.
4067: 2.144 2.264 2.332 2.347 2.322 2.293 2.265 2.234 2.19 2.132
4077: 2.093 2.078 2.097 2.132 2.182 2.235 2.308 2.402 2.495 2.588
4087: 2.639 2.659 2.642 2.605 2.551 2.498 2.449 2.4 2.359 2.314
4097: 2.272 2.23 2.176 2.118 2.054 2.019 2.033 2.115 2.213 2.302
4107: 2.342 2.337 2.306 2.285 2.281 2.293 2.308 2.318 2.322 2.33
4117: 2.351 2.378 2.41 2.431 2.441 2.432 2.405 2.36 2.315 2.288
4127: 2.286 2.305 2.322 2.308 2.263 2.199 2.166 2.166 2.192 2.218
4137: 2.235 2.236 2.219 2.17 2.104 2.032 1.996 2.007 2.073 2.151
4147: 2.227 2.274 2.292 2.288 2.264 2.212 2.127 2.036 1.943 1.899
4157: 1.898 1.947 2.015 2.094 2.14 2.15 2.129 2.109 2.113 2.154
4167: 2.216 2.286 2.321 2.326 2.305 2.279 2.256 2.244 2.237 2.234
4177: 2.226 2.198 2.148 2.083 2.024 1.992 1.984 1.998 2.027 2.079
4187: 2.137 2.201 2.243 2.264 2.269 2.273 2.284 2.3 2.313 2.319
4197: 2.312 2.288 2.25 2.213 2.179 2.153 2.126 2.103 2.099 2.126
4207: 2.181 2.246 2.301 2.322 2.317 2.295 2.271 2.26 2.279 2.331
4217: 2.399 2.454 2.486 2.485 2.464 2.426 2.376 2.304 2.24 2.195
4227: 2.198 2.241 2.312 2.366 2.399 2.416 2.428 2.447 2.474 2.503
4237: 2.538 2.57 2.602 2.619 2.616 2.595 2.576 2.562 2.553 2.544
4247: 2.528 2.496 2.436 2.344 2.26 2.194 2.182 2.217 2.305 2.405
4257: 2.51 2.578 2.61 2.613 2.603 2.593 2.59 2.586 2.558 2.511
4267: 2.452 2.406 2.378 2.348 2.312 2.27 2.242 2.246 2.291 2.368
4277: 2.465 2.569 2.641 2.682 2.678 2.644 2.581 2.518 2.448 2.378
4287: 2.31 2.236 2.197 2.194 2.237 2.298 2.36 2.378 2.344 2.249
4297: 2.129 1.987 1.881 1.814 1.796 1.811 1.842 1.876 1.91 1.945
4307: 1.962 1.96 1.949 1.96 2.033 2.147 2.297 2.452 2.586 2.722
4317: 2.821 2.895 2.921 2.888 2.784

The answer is 0.11 mag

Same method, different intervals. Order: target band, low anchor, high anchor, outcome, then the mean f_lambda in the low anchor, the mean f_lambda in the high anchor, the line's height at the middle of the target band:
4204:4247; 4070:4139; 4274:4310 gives -0.06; 2.3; 2.22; 2.25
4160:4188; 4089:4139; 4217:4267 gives 0.10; 2.3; 2.45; 2.37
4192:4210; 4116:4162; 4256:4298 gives 0.04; 2.2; 2.42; 2.3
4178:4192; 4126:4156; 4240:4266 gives 0.09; 2.18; 2.49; 2.3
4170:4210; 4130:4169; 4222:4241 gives 0.04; 2.14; 2.41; 2.27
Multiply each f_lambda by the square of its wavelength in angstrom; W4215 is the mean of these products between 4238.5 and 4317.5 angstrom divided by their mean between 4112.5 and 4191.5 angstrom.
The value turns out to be 1.13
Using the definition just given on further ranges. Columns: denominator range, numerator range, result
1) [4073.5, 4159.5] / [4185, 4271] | 1.11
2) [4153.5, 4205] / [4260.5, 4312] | 1.11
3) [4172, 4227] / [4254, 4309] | 1.07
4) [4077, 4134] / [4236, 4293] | 1.14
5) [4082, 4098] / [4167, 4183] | 0.93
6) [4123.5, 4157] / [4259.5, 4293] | 1.19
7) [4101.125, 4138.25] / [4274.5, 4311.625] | 1.05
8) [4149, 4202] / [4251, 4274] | 1.16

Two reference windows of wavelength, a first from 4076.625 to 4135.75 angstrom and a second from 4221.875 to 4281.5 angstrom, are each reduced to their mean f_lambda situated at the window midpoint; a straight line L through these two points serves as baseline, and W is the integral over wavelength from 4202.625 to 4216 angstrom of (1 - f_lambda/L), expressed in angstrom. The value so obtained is 1.0 angstrom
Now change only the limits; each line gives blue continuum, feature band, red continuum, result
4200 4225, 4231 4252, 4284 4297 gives -1.84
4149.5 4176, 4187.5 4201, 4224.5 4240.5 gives 0.01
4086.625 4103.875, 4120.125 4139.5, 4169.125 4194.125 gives -0.02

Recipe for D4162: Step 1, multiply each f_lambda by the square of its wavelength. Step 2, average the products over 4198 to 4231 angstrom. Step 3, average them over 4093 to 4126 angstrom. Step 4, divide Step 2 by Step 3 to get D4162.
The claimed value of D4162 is 1.05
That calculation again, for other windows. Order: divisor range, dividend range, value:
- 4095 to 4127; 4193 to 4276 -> 1.10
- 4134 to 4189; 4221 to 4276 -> 1.18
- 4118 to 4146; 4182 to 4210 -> 1.01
